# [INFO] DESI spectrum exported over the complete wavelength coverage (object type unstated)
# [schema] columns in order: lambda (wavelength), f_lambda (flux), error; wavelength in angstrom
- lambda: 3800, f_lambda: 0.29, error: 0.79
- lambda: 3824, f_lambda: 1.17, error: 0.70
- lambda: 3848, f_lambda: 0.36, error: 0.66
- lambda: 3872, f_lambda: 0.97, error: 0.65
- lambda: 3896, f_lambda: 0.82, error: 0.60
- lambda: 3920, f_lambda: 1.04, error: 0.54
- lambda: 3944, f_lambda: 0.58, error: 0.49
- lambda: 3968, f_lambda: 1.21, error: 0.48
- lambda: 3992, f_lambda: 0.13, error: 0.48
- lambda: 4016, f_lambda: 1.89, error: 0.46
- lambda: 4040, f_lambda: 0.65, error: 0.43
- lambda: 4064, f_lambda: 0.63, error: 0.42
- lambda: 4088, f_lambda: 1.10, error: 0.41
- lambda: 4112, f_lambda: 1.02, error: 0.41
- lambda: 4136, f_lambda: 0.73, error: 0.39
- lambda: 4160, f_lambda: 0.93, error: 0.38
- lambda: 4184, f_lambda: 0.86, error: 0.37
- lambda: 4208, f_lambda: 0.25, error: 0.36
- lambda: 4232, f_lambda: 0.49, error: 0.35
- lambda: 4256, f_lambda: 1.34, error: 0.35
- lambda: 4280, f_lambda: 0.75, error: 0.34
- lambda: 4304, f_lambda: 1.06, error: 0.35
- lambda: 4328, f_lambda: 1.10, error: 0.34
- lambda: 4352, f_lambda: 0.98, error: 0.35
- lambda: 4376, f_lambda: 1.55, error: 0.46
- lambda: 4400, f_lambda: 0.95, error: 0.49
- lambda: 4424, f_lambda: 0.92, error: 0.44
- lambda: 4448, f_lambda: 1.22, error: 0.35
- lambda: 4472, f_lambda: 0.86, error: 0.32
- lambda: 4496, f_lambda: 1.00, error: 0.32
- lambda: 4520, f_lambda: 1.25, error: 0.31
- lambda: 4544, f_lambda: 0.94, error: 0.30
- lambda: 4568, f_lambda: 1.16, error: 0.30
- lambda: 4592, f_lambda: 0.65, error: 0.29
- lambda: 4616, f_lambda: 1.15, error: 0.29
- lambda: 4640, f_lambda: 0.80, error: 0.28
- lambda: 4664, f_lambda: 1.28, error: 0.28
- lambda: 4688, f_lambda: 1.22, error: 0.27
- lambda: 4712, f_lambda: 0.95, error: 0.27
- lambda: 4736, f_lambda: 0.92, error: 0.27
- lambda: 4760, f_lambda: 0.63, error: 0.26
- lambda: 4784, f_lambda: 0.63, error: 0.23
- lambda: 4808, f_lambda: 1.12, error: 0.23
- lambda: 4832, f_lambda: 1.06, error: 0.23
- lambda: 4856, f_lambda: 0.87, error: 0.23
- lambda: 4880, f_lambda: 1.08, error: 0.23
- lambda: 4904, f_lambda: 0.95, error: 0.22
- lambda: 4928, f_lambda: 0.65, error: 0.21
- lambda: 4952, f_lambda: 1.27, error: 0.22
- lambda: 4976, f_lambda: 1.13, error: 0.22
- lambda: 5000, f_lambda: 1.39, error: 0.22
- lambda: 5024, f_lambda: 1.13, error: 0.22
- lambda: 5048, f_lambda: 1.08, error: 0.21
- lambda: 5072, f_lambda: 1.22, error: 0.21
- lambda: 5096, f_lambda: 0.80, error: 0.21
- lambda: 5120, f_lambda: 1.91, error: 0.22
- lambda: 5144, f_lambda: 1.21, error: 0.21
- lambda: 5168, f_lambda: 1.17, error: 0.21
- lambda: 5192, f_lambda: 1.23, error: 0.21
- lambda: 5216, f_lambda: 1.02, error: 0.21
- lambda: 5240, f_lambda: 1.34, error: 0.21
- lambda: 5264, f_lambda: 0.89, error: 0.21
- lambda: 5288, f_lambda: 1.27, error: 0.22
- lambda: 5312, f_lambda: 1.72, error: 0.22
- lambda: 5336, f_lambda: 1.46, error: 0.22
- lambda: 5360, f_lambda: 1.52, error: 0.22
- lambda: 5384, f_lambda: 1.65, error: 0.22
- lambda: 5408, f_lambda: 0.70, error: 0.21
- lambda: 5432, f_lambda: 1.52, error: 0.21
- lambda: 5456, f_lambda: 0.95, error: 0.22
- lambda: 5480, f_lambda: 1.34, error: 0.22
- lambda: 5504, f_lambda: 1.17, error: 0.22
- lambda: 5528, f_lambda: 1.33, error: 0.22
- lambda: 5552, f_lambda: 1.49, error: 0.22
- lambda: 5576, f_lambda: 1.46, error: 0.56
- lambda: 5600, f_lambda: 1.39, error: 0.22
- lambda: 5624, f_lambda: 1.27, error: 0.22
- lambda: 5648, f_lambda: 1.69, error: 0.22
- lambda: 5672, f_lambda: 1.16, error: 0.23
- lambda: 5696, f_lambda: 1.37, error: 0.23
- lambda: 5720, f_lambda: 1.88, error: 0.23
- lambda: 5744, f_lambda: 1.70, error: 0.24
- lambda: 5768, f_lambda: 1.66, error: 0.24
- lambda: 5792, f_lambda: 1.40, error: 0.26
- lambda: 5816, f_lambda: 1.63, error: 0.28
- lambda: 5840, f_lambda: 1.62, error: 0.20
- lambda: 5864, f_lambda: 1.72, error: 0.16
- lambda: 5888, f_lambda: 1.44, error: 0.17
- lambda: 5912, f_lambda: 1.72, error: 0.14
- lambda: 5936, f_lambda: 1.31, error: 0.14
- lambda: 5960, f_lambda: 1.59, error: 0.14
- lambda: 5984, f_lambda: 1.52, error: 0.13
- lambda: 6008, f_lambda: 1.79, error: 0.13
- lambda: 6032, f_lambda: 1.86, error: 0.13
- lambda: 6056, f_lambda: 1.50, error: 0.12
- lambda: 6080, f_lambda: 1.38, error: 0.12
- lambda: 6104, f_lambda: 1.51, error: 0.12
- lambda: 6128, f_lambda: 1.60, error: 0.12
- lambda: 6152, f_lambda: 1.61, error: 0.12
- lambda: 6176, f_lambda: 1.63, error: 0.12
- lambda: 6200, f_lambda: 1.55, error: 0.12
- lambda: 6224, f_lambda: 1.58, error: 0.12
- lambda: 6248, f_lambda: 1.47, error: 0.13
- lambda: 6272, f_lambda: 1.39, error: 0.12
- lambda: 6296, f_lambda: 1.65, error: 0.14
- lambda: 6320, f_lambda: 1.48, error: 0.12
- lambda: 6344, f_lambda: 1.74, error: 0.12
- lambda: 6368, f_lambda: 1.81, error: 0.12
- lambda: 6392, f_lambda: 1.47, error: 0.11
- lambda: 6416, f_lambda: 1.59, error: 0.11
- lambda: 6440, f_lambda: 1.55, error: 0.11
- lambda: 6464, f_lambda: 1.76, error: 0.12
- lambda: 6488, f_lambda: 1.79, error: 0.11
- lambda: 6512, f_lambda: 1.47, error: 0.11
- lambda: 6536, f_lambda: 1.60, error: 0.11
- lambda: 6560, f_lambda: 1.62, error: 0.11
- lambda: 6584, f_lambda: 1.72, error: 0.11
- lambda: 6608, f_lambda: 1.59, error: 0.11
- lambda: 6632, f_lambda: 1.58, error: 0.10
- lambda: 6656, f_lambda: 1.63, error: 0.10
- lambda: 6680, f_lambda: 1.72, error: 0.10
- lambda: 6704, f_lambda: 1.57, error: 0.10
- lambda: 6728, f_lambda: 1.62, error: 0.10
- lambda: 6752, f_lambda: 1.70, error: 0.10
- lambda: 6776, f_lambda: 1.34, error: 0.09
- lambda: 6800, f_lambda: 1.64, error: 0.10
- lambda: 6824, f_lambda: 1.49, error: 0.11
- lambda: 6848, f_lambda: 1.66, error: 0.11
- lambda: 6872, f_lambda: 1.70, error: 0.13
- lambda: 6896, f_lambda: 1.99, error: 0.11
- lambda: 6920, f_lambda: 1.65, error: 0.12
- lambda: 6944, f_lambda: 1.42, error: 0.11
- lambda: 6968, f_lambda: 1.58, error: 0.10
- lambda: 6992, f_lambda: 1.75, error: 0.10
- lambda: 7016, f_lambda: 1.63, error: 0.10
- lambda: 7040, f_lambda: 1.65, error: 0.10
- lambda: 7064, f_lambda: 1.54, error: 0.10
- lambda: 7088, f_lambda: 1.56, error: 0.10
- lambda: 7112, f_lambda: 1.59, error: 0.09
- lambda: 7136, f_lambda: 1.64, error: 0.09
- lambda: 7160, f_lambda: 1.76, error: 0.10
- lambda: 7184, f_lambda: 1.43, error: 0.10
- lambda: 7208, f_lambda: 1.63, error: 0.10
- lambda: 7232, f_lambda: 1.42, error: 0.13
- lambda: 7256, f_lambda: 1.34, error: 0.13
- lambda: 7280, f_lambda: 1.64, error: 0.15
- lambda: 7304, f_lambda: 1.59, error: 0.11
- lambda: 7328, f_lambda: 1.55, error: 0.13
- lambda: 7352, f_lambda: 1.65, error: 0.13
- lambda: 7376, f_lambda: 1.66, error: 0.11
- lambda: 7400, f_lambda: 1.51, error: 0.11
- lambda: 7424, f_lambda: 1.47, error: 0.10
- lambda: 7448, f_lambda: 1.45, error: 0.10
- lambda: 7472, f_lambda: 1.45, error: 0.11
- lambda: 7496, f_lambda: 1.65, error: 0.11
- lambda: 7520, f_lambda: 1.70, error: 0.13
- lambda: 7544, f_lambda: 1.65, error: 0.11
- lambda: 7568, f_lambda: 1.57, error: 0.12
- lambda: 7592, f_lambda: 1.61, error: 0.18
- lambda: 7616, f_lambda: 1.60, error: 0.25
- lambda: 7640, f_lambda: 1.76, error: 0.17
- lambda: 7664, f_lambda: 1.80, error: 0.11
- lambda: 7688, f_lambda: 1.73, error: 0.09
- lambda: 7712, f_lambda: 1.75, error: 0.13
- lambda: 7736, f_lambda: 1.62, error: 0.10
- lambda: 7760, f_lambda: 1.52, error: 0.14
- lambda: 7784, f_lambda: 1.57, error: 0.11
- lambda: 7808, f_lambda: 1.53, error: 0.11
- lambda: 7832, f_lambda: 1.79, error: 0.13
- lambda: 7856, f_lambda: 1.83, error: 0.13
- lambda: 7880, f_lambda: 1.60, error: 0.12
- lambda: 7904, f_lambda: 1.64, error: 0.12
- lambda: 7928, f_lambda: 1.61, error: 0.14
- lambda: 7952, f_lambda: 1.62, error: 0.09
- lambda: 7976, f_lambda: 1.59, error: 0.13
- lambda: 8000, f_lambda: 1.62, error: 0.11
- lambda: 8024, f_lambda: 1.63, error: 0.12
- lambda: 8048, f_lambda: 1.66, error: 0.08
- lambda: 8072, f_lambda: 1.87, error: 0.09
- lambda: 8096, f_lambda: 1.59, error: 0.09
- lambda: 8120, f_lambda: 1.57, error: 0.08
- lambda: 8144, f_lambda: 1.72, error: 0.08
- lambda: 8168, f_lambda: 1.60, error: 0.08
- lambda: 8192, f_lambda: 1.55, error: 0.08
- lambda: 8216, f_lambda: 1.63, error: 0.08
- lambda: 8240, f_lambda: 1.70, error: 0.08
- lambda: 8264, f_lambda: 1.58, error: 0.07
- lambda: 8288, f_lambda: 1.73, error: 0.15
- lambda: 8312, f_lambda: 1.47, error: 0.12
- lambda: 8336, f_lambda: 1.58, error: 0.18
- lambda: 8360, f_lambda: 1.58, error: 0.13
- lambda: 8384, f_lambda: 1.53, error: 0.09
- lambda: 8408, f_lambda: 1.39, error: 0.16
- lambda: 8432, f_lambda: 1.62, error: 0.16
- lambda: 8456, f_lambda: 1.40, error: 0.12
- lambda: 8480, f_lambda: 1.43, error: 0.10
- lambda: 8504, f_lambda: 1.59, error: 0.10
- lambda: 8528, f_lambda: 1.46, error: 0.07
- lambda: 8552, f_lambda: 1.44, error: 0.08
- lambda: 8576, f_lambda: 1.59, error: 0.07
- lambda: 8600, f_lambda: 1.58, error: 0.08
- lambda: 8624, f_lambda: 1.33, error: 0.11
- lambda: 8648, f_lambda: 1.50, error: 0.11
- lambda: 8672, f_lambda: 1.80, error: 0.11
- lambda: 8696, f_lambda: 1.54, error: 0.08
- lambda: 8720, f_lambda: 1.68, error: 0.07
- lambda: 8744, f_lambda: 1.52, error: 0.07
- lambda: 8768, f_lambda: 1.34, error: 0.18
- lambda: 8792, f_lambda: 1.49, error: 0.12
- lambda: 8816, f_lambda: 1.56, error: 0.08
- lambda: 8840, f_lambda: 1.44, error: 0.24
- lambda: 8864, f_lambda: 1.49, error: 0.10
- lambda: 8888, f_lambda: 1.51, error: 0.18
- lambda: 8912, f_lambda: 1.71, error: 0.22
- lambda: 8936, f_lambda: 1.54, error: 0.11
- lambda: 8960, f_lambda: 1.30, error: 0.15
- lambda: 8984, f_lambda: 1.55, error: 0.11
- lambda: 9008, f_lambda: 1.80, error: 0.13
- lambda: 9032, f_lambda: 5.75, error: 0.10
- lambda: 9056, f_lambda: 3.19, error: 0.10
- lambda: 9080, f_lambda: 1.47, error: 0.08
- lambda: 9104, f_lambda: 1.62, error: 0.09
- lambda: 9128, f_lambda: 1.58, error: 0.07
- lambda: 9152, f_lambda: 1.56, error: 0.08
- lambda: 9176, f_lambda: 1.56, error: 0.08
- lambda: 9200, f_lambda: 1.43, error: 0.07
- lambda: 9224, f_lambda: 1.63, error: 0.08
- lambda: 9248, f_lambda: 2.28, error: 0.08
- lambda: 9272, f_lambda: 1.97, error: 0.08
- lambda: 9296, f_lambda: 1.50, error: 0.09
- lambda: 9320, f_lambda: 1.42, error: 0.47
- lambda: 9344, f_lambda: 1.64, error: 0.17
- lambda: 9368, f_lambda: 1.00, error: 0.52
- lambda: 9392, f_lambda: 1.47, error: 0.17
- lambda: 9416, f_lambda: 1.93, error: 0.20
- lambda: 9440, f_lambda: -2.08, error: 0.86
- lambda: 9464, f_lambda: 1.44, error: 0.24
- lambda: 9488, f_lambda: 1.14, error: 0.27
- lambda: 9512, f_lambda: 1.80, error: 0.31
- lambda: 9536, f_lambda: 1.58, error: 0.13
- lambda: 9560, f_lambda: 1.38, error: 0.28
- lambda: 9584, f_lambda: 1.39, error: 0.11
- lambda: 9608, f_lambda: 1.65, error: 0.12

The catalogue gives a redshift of 0.376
